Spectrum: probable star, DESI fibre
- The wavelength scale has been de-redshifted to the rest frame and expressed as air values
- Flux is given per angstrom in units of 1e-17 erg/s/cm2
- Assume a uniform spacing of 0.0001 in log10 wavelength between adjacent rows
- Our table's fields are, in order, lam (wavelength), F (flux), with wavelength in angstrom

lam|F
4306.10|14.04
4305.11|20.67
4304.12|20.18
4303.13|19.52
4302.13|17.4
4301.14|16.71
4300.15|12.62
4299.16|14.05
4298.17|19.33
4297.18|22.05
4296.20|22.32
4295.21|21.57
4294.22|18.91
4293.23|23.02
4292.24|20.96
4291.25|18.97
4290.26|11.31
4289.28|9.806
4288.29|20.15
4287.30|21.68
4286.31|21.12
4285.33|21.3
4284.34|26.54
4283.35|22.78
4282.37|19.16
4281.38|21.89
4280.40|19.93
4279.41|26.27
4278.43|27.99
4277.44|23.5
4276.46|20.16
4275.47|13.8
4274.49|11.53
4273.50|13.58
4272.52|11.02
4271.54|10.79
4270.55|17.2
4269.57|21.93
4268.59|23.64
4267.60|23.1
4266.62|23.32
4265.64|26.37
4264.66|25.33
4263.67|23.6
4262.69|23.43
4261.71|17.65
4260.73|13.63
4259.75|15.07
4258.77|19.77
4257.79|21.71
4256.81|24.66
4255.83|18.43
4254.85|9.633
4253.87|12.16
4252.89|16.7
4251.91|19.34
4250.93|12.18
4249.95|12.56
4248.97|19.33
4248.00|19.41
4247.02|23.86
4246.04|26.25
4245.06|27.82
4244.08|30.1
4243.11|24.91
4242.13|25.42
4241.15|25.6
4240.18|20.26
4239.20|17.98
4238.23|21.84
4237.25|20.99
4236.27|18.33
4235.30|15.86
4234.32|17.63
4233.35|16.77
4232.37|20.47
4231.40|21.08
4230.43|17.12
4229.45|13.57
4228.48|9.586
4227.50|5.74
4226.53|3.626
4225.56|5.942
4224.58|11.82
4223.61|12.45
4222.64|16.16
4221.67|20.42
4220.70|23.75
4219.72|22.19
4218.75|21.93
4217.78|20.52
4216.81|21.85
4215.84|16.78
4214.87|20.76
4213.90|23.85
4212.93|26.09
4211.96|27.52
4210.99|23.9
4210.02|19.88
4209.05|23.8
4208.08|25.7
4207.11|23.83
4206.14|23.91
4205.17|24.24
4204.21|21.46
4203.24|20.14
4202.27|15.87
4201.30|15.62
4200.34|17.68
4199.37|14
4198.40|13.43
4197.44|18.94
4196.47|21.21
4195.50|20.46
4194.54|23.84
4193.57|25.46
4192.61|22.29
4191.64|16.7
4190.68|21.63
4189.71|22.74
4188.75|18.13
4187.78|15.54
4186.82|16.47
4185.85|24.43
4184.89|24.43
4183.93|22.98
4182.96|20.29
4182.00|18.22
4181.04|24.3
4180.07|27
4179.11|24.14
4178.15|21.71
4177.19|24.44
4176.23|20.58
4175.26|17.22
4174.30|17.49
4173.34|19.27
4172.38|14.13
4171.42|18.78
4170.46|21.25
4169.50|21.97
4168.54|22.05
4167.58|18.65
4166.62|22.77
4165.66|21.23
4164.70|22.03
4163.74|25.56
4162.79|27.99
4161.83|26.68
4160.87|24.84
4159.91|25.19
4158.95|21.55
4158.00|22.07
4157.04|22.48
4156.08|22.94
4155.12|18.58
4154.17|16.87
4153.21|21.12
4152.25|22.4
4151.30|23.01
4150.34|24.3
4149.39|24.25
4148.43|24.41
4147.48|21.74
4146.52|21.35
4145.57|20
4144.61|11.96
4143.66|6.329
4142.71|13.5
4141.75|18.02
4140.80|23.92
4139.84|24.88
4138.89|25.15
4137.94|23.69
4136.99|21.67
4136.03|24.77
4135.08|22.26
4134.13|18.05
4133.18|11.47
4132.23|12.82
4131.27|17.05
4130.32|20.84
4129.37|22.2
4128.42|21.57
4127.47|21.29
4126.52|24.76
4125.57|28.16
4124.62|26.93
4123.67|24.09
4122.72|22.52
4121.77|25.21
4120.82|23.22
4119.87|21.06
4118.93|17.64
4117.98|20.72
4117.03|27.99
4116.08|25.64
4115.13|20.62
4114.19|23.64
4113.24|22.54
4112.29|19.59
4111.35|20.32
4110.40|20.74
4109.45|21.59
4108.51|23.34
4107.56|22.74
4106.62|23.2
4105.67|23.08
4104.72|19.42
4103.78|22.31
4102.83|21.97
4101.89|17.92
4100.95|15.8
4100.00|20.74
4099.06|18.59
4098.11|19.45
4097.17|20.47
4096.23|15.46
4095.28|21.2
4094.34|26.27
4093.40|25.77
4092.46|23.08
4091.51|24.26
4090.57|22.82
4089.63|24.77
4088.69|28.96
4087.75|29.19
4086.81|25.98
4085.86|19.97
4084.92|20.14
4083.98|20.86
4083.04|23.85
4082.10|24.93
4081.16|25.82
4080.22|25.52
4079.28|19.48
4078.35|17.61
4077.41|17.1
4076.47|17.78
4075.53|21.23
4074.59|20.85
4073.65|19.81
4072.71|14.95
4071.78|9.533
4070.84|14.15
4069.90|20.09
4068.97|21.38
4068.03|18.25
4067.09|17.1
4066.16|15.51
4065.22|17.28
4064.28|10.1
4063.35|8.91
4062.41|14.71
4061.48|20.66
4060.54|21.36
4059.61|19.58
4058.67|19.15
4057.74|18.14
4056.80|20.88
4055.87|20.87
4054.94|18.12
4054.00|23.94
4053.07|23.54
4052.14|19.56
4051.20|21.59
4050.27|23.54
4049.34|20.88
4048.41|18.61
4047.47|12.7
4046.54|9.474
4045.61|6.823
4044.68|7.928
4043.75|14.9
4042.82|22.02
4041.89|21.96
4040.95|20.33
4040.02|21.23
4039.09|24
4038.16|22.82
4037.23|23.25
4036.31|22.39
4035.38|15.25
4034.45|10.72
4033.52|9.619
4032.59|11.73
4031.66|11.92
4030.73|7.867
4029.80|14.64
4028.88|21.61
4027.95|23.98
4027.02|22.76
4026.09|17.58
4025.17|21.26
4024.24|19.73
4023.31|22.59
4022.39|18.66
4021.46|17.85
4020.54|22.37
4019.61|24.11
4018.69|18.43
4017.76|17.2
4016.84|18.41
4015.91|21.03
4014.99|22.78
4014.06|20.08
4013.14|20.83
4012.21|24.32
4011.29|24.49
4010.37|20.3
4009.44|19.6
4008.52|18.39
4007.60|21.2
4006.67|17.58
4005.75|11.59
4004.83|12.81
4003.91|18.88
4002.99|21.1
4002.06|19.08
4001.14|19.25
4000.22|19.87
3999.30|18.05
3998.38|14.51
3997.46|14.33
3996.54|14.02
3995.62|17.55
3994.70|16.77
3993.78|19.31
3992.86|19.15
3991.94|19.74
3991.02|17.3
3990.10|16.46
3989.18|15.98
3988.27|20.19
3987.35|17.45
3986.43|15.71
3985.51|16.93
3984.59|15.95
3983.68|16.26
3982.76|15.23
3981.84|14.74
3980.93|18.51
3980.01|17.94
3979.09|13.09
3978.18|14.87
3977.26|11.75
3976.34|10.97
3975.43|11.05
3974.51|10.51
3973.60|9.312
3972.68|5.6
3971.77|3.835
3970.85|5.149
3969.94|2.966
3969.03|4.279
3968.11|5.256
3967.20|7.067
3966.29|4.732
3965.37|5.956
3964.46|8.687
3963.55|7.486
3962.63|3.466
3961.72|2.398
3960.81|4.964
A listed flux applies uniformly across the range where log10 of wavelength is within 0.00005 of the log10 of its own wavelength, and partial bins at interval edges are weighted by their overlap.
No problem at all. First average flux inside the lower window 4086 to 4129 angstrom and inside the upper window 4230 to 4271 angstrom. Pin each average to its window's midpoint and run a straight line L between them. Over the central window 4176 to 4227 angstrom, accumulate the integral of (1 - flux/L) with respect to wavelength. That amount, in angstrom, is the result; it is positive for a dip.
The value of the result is 2.0 angstrom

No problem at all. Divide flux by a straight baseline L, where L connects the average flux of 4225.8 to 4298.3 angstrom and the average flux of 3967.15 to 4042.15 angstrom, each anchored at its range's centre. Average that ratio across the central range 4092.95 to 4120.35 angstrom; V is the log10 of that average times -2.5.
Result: -0.204 mag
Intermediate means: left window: 16.7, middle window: 21.4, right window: 19.2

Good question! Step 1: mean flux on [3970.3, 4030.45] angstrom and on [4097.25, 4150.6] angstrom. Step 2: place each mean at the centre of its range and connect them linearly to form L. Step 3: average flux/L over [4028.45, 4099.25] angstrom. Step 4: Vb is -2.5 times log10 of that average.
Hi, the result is 0.01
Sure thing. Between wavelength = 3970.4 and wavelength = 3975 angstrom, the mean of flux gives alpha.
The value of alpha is 6.9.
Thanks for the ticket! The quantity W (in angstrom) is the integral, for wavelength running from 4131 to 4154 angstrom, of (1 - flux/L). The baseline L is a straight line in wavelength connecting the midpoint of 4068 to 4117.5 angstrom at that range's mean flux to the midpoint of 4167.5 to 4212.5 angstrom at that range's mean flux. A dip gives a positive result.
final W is 1.31 angstrom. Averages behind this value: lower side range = 21.4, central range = 19.9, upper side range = 20.8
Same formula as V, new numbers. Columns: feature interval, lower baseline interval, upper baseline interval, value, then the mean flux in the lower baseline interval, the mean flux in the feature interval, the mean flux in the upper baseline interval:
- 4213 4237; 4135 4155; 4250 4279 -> 0.15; 20.7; 16.8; 18.6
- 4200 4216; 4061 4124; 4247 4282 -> -0.13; 20.8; 22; 19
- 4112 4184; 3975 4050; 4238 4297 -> -0.14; 17.6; 21.5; 20.1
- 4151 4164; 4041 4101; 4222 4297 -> -0.19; 19.5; 22.9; 18.9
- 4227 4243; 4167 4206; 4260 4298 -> 0.11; 20.3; 18.2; 20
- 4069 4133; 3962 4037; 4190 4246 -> -0.22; 15.6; 21.5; 19.7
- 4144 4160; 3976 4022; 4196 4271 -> -0.12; 17.9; 21.2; 19.5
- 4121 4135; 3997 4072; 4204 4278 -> -0.14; 18.2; 21.3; 19.3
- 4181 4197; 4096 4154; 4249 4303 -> -0.04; 21.1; 21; 19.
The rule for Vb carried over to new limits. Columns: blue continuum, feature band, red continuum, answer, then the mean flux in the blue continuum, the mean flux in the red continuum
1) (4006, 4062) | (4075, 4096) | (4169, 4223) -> -0.17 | 19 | 20.9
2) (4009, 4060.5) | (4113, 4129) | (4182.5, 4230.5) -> -0.22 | 18.9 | 19.2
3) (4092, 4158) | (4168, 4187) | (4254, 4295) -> -0.03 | 21.2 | 19.6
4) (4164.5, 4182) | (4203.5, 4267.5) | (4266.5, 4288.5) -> 0.04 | 21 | 20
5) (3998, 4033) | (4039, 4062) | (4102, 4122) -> 0.07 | 18.9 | 22.1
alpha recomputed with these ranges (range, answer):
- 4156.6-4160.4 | 22.8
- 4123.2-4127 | 26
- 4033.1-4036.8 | 14.7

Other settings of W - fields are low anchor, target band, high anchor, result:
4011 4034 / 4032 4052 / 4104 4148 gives 2.2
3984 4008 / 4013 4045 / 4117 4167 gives -0.8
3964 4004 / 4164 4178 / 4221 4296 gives -2.5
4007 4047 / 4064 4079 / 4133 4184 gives 1.8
